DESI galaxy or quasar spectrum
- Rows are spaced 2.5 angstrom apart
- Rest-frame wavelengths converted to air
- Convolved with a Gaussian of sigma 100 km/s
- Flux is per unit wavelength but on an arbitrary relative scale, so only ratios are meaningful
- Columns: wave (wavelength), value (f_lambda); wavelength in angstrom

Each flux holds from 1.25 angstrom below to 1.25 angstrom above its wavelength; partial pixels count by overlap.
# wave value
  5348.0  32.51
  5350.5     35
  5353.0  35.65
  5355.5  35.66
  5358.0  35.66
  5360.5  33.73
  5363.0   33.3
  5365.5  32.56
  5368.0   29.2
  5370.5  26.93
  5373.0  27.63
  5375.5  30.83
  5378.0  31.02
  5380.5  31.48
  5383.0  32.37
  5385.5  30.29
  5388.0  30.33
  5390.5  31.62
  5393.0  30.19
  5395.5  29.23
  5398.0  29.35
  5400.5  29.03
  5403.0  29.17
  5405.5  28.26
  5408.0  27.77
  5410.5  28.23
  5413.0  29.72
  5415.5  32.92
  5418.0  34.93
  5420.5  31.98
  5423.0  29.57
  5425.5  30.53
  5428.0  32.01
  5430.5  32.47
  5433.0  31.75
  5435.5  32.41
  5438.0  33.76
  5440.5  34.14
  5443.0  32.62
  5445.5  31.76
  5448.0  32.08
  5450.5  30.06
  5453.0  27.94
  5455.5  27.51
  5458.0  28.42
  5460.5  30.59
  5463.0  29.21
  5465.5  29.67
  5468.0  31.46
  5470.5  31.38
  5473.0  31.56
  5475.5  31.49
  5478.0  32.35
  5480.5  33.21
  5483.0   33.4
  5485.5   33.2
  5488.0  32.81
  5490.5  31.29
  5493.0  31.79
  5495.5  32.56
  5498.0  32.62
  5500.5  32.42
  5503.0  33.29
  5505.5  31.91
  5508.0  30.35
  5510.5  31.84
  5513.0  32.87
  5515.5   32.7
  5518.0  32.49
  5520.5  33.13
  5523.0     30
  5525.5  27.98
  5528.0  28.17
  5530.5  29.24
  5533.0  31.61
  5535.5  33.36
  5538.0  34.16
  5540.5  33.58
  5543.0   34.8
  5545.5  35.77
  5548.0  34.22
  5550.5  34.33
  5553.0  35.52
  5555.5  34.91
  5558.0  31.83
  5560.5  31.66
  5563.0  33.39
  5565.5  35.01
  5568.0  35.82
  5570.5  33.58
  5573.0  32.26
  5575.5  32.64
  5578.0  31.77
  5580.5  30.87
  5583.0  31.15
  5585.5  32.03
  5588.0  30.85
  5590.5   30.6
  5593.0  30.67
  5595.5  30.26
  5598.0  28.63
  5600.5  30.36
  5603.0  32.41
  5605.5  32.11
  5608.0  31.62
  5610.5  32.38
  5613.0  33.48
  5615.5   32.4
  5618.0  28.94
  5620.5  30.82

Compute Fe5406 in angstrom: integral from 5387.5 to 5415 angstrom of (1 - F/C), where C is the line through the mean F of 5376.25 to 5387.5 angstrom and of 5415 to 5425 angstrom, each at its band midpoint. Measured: 1.97 angstrom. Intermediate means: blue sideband 31.2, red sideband 32.2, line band 29.4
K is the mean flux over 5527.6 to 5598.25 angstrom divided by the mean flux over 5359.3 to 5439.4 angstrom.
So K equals 1.06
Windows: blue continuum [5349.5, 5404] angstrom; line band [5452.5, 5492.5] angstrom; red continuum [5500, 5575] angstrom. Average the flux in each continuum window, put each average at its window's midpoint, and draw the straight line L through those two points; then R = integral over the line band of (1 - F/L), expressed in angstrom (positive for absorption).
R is 1.4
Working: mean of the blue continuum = 31.4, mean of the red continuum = 32.7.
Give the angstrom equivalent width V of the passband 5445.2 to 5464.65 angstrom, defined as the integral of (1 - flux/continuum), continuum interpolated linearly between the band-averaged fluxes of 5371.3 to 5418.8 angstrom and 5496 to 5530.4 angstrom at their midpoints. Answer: 0.8 angstrom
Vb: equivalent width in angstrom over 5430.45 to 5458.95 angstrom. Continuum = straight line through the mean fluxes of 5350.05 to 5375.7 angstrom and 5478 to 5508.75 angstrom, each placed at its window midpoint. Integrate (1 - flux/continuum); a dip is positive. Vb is 1.0 angstrom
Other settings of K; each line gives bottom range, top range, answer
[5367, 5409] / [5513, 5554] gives 1.10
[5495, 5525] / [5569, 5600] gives 0.98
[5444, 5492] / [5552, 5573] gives 1.09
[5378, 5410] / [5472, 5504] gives 1.08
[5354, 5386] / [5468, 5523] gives 1.02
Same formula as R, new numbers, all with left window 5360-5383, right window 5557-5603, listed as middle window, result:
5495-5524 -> -0.65 angstrom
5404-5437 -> 0.03 angstrom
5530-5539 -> -0.19 angstrom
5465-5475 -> 0.04 angstrom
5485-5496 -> -0.31 angstrom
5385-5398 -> 0.25 angstrom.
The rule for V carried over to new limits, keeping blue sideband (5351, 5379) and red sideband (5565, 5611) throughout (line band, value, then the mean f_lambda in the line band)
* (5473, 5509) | -0.5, 32.3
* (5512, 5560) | -1.2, 32.7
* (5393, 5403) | 0.9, 29.3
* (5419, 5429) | 0.3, 31.1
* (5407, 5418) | 0.6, 30.3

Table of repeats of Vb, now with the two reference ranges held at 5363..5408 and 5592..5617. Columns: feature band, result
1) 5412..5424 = -0.7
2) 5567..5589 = -0.7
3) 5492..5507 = -0.8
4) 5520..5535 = 0.4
